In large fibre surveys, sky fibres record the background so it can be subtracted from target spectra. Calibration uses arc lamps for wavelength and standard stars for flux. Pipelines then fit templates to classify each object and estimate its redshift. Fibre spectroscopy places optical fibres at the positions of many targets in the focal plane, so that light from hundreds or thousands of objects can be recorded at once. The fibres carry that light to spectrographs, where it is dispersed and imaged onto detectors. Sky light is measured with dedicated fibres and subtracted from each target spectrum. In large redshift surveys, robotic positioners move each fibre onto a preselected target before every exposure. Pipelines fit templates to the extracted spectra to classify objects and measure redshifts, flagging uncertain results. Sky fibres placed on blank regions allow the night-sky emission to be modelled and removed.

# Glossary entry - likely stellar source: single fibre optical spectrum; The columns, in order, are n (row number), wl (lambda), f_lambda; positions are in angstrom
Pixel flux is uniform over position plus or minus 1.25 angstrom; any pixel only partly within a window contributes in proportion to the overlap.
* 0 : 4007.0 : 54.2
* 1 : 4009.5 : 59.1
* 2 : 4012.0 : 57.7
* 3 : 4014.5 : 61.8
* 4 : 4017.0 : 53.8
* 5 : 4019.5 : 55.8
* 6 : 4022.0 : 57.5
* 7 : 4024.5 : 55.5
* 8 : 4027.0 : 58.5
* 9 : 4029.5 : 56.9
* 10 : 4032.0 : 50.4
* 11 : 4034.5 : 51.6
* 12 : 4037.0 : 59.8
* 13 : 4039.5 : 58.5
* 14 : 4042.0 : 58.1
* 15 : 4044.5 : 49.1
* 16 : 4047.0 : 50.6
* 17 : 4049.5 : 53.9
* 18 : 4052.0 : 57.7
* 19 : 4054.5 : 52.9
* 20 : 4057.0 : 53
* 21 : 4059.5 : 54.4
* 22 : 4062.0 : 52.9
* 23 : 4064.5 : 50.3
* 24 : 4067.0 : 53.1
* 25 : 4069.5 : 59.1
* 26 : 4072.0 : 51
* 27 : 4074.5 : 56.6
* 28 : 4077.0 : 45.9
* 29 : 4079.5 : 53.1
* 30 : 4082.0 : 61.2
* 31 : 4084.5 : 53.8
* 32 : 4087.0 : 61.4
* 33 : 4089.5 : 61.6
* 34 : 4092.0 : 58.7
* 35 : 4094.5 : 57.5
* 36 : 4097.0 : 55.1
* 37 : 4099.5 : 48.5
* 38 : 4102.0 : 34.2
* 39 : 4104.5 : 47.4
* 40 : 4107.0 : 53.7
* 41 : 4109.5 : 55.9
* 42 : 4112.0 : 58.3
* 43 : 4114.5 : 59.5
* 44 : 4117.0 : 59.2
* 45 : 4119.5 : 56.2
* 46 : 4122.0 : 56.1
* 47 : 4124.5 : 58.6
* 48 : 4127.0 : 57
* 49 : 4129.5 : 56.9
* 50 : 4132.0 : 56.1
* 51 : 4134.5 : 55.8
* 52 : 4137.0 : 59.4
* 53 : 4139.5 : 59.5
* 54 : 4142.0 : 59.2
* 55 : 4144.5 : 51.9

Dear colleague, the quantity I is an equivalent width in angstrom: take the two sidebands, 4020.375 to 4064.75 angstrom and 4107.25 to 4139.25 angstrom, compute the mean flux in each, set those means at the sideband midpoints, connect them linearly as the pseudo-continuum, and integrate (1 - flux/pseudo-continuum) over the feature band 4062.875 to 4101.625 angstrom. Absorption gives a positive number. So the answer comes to 0.93 angstrom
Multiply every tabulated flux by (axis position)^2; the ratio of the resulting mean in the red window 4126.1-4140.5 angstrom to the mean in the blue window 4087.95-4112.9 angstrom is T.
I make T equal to 1.10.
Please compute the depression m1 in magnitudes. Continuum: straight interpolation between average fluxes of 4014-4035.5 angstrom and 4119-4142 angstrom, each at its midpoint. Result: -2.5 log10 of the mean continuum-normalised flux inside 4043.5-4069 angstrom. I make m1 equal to 0.06 mag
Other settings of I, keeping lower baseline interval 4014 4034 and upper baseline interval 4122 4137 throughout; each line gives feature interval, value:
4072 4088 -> 0.5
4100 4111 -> 1.7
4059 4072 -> 0.6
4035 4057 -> 0.5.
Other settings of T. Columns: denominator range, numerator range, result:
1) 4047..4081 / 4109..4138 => 1.11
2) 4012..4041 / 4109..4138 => 1.07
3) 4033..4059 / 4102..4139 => 1.06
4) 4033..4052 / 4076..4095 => 1.06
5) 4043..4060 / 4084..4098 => 1.12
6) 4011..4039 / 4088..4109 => 0.96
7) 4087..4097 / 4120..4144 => 0.99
